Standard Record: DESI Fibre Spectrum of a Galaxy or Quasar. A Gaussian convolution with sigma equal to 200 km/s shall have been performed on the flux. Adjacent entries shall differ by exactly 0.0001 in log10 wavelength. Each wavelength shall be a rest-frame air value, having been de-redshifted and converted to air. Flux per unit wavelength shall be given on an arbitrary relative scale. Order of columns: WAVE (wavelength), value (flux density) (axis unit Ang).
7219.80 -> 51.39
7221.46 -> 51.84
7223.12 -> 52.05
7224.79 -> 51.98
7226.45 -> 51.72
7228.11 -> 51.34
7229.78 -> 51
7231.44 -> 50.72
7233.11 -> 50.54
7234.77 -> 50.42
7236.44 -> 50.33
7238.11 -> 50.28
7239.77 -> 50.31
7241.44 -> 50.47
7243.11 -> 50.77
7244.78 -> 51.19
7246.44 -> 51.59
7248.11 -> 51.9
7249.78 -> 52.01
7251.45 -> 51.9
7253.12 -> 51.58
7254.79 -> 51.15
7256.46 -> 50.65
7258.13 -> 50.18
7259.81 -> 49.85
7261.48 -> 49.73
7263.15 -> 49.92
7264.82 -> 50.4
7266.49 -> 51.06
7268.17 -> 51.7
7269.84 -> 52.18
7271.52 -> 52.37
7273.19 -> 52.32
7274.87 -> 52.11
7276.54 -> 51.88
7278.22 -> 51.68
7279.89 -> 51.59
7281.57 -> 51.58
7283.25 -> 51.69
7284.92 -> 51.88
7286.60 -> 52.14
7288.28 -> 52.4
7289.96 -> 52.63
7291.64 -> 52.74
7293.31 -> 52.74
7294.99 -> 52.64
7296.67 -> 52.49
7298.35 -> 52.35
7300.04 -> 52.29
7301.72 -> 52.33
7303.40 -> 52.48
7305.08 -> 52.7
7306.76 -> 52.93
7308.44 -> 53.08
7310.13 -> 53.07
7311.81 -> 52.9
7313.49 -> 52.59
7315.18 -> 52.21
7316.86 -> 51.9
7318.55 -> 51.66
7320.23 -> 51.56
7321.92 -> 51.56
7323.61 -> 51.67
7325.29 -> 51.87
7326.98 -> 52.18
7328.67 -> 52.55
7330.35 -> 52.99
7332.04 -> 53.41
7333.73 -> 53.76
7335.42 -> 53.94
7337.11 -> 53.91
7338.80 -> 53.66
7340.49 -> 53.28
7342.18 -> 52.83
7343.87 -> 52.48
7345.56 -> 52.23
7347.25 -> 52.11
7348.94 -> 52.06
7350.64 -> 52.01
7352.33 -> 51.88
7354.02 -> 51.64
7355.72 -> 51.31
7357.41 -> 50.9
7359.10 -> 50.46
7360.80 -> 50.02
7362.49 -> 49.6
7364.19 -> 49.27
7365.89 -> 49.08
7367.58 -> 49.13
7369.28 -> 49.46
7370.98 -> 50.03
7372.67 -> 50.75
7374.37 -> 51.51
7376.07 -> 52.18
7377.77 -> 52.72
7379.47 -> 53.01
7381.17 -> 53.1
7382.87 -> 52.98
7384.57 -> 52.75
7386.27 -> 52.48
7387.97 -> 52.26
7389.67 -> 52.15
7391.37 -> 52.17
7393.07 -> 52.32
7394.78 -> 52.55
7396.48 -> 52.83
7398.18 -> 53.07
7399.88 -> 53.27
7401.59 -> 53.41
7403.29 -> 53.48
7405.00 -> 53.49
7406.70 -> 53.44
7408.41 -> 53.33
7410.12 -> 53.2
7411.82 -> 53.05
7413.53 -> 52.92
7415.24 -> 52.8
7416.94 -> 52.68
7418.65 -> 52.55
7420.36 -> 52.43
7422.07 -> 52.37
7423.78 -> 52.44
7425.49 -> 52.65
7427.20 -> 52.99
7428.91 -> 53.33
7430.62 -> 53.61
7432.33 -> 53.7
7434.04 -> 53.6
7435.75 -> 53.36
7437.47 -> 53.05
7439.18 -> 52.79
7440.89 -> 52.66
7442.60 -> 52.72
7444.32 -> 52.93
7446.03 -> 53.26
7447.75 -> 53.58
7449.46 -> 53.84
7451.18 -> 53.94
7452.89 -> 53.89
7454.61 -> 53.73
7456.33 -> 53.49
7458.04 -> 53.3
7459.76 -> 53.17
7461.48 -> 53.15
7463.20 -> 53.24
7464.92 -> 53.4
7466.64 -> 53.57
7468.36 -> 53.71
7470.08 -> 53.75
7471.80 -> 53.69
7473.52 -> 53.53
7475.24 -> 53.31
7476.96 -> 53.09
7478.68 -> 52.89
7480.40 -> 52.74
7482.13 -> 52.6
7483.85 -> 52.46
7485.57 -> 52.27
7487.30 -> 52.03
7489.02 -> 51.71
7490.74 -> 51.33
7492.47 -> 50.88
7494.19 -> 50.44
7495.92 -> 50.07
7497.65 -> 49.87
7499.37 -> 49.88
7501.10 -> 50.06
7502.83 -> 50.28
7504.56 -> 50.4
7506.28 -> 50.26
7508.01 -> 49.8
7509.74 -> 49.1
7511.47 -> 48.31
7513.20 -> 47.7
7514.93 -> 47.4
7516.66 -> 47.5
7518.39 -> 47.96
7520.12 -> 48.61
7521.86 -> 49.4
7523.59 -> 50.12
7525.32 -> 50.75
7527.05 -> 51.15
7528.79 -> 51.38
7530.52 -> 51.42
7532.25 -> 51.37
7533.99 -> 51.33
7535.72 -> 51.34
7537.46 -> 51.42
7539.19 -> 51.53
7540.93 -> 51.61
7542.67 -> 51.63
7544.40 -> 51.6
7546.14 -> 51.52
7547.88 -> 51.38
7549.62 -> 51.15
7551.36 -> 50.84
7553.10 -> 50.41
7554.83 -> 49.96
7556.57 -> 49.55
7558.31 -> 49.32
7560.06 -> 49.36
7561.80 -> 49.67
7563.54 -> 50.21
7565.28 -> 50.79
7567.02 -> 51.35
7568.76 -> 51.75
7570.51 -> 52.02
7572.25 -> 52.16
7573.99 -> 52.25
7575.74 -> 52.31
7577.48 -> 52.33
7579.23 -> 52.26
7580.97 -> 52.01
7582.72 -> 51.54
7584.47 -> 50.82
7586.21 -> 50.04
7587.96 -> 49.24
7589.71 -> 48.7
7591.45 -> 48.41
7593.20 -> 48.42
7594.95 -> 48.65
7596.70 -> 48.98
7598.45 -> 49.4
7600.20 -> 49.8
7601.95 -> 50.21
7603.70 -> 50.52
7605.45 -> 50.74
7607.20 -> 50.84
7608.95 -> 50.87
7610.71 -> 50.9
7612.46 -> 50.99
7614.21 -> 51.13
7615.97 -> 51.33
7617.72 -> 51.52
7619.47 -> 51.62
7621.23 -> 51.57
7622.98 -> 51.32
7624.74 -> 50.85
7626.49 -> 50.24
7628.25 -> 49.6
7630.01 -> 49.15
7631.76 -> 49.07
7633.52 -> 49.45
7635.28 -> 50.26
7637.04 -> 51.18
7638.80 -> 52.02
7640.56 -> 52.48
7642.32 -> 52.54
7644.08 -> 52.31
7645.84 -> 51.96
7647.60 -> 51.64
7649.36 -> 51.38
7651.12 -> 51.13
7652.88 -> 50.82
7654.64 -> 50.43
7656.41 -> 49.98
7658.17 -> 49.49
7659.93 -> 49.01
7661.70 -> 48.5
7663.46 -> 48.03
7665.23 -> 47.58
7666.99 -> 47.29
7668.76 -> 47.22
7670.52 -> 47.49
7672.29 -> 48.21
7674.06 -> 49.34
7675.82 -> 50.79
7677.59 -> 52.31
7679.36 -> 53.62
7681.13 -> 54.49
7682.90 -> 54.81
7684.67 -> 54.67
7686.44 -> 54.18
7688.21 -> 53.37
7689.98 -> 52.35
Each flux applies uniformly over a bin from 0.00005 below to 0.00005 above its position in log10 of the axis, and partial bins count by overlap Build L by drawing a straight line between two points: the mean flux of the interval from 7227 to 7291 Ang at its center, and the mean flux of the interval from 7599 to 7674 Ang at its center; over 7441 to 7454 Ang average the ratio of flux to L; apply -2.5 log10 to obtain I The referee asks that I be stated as -0.055 mag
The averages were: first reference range 51.3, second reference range 50.3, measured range 53.4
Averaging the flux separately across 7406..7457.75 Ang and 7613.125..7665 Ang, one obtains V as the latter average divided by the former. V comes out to 0.95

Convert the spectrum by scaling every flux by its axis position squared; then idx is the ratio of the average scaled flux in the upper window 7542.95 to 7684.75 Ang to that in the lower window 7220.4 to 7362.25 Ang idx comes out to 1.1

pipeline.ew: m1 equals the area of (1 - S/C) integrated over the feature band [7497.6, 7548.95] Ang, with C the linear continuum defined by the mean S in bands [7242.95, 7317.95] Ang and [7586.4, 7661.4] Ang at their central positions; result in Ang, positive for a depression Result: 0.7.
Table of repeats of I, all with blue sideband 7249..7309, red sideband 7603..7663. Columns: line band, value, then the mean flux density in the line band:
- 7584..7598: 0.04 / 49.1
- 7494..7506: 0.02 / 50.1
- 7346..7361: 0.00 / 51.5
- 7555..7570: 0.02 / 50.3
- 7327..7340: -0.04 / 53.4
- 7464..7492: -0.03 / 52.9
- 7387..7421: -0.03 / 52.9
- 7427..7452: -0.04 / 53.3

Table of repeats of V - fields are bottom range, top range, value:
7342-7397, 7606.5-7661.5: 0.99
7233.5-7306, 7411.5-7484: 1.03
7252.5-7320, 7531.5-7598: 0.98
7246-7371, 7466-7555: 0.98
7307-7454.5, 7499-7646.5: 0.96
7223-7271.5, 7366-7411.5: 1.03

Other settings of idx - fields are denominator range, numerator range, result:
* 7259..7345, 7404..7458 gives 1.05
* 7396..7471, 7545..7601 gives 0.99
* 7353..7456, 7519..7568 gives 1.00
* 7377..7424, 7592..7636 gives 1.01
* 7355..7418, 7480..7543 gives 1.00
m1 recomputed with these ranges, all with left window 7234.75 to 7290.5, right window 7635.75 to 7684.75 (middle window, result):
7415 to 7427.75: -0.4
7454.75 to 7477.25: -1.1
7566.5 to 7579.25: -0.3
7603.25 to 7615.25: 0.0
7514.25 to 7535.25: 0.4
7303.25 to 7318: -0.4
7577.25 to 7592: 0.1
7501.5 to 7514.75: 0.4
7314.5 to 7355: -1.0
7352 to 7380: 0.2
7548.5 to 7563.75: 0.2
